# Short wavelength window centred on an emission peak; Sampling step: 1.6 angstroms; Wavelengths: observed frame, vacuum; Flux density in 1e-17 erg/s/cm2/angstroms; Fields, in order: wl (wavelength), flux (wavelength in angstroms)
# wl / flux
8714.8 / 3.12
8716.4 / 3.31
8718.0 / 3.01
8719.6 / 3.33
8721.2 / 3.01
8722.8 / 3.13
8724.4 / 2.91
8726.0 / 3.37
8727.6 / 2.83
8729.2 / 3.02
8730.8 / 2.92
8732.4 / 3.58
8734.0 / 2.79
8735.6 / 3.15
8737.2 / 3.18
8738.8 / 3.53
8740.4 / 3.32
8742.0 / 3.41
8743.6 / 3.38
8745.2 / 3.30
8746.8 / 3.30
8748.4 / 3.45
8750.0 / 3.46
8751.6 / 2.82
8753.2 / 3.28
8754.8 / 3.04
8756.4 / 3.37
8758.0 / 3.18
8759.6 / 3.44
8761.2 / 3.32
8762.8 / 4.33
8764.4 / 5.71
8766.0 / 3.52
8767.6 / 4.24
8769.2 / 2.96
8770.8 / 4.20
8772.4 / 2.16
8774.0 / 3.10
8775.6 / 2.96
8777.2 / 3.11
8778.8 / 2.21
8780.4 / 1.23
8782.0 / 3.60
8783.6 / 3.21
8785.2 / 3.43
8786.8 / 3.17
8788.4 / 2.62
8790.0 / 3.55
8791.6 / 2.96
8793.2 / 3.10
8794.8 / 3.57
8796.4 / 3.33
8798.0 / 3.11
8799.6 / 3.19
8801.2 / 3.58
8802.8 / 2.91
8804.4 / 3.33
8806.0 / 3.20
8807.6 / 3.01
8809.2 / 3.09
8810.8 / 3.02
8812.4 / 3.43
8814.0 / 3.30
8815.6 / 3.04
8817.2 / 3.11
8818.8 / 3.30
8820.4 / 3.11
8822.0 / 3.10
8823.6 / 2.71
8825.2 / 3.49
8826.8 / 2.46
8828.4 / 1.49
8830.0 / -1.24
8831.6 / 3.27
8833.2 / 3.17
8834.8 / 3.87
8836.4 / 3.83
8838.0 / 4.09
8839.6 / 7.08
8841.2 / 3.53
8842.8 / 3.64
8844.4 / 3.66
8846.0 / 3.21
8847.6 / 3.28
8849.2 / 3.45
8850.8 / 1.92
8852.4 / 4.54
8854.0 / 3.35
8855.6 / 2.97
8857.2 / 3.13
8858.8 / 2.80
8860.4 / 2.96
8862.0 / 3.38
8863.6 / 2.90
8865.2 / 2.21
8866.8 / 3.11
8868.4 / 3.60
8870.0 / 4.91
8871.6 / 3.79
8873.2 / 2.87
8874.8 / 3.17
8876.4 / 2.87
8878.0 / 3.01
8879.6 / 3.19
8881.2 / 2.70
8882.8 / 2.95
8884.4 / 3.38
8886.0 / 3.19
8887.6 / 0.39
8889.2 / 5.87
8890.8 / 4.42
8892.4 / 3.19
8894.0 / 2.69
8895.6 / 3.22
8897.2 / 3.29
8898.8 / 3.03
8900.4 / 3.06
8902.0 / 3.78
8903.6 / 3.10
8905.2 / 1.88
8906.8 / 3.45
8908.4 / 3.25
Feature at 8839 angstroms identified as [N II]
